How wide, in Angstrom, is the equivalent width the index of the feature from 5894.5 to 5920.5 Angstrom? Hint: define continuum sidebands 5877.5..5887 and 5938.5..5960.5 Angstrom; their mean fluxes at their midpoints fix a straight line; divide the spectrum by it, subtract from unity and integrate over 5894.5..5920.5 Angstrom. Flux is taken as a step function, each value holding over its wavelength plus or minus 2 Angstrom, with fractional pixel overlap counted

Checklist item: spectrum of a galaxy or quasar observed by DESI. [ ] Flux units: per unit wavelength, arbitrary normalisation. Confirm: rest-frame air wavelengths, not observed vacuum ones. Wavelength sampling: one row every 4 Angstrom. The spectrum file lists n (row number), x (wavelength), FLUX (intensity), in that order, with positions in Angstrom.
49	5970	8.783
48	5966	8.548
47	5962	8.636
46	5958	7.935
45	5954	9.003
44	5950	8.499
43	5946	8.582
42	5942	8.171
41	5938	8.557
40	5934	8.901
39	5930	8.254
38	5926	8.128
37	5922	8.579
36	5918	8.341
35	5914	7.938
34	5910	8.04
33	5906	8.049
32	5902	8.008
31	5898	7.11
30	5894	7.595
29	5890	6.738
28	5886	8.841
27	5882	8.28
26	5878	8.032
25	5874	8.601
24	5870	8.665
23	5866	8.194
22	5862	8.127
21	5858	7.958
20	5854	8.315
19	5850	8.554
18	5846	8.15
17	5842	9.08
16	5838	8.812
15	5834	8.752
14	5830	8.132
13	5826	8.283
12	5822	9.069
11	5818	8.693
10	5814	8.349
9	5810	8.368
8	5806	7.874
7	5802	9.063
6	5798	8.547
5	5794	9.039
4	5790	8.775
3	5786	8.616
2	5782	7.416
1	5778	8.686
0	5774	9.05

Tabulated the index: 1.56 Angstrom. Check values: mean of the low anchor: 8.39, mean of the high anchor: 8.45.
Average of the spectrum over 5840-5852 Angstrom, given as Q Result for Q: 8.59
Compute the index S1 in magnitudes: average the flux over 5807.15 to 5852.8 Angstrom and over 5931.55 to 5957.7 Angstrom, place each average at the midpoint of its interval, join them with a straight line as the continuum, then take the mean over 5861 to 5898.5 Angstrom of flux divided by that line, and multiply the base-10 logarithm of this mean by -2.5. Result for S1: 0.07 mag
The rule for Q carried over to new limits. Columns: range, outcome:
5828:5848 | 8.59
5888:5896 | 7.17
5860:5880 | 8.32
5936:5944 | 8.36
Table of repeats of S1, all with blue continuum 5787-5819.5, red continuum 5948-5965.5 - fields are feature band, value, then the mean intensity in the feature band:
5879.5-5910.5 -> 0.096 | 7.83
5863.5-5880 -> 0.025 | 8.37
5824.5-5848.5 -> 0.004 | 8.54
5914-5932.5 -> 0.030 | 8.3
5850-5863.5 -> 0.048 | 8.2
